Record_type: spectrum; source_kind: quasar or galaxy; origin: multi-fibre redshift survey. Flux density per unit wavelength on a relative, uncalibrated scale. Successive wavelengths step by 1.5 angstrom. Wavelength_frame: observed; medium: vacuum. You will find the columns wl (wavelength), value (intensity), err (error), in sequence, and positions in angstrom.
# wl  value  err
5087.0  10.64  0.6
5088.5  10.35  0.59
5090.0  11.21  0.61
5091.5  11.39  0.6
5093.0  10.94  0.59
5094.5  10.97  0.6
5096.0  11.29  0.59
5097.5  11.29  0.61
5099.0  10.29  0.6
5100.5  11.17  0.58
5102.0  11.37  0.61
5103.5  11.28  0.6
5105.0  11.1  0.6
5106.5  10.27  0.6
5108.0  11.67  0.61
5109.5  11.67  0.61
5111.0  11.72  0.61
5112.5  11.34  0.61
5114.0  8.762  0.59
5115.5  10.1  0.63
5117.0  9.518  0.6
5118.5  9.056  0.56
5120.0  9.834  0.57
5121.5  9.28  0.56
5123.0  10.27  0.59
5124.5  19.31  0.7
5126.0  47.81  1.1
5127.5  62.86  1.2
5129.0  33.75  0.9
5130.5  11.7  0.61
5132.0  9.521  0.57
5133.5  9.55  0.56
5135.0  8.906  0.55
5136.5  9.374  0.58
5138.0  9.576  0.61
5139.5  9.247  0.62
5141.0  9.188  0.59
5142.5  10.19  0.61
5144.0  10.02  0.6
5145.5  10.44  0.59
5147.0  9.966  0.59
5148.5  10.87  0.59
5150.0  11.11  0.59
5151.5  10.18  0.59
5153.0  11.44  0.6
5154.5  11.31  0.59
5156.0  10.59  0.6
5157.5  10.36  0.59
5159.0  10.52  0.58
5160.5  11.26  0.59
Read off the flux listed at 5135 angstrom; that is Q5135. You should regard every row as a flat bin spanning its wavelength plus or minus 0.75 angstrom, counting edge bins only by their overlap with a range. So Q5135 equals 8.906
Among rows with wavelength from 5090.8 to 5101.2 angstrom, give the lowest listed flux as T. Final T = 10.29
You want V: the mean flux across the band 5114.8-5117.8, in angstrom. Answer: 9.79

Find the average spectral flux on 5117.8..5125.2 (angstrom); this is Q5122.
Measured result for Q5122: 11.5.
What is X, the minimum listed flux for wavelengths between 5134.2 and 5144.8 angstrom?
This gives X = 8.906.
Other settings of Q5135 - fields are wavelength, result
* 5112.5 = 11.34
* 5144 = 10.02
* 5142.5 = 10.19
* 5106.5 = 10.27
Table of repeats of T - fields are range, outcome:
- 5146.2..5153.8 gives 9.966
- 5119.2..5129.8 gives 9.28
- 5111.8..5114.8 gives 8.762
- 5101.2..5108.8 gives 10.27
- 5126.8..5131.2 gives 11.7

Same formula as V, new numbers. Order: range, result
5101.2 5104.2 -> 11.3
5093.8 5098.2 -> 11.2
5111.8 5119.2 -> 9.75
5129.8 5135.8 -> 9.9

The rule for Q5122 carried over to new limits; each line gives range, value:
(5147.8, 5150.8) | 11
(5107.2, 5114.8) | 11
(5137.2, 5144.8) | 9.65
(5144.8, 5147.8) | 10.2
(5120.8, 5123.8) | 9.94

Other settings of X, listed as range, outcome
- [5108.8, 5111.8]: 11.67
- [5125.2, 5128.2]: 47.81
